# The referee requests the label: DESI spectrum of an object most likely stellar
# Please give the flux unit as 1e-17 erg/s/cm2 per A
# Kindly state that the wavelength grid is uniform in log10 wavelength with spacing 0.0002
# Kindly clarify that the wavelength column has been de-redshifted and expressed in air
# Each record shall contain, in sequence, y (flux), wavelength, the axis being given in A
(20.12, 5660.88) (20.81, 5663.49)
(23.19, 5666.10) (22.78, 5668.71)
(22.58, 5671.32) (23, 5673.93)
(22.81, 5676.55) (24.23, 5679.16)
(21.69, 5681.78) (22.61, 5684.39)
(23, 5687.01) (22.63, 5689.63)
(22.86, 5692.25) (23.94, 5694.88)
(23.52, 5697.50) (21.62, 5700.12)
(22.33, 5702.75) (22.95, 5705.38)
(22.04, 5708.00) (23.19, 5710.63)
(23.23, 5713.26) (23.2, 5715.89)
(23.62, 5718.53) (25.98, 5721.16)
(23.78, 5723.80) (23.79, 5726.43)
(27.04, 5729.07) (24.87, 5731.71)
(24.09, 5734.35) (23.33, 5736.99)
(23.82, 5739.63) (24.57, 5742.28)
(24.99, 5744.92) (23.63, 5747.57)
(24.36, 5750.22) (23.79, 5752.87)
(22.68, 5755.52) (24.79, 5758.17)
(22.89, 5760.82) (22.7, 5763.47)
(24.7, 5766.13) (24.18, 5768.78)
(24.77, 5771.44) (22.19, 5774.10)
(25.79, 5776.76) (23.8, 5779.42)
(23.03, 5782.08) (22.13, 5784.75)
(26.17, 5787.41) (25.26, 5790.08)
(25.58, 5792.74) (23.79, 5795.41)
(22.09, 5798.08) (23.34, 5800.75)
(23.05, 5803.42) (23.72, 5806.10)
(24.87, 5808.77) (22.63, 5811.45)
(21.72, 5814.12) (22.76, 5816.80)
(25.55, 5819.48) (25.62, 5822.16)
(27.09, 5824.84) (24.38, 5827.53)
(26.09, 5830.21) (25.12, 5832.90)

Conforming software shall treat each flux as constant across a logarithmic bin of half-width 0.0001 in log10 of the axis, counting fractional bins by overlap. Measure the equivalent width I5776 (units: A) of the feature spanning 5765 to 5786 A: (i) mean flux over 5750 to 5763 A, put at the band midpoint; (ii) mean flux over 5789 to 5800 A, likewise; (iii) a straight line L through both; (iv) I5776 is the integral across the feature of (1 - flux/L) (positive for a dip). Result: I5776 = 0.0 A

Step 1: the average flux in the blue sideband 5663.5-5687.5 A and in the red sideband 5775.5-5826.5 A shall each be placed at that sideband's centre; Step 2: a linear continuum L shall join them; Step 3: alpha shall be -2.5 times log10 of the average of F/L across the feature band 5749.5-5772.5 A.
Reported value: -0.01 mag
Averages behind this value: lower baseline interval 22.8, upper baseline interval 24.1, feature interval 23.9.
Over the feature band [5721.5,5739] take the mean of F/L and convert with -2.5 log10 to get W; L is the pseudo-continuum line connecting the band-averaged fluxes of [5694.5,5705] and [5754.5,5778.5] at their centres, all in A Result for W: -0.06 mag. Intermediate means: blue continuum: 22.8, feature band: 24.5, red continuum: 23.9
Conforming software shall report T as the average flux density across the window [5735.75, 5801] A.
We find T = 23.9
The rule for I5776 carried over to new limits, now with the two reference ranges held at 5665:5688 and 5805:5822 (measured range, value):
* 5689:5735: -1.0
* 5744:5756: -0.3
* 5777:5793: -0.6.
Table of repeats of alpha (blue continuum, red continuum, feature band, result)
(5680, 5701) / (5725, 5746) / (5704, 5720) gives 0.03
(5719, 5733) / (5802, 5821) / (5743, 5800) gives 0.01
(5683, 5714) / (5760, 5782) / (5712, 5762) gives -0.03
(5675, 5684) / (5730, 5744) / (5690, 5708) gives 0.03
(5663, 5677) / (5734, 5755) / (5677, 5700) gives 0.00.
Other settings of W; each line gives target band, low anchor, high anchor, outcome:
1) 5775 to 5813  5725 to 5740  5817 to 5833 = 0.05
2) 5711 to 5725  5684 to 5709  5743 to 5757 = -0.03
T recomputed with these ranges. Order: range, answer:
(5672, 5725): 23.1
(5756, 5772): 23.9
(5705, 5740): 24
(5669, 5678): 22.8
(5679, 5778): 23.7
